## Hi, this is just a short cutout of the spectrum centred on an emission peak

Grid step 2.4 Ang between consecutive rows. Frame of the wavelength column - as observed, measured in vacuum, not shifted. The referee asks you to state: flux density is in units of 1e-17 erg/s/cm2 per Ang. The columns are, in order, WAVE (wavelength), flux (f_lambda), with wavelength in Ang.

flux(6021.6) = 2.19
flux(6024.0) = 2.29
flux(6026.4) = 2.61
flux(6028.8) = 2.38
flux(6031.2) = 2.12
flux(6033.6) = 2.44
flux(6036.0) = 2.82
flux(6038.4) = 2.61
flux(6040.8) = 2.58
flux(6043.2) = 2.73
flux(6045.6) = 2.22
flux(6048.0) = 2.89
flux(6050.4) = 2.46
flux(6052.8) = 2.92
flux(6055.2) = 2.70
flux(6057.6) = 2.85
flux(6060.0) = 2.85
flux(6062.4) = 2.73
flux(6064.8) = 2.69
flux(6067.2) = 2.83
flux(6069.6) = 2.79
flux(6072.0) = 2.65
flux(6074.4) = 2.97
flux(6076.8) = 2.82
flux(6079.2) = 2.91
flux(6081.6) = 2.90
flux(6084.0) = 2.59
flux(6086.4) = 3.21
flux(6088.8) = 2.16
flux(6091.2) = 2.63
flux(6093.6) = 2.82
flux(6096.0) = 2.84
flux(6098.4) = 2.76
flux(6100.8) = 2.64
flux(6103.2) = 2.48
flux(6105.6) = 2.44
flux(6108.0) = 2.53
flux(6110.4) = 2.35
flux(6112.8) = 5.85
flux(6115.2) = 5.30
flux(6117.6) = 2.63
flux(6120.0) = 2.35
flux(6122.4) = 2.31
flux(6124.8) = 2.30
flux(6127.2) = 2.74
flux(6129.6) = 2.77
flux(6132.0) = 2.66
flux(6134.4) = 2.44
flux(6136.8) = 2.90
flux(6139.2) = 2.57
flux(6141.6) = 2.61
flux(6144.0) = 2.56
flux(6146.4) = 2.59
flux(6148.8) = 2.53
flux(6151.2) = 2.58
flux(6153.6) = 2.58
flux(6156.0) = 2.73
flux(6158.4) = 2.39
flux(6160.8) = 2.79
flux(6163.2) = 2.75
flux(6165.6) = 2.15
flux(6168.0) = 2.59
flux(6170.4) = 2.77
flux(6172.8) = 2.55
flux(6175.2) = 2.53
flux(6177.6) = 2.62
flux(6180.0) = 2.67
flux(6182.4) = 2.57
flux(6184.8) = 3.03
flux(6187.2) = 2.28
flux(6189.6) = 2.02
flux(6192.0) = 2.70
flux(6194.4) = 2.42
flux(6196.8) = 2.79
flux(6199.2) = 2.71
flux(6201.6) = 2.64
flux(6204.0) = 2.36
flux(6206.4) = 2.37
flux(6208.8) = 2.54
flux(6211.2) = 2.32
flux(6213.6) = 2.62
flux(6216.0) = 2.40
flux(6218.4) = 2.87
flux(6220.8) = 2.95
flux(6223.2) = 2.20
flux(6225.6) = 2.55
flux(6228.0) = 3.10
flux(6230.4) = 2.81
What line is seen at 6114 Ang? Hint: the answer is H-beta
